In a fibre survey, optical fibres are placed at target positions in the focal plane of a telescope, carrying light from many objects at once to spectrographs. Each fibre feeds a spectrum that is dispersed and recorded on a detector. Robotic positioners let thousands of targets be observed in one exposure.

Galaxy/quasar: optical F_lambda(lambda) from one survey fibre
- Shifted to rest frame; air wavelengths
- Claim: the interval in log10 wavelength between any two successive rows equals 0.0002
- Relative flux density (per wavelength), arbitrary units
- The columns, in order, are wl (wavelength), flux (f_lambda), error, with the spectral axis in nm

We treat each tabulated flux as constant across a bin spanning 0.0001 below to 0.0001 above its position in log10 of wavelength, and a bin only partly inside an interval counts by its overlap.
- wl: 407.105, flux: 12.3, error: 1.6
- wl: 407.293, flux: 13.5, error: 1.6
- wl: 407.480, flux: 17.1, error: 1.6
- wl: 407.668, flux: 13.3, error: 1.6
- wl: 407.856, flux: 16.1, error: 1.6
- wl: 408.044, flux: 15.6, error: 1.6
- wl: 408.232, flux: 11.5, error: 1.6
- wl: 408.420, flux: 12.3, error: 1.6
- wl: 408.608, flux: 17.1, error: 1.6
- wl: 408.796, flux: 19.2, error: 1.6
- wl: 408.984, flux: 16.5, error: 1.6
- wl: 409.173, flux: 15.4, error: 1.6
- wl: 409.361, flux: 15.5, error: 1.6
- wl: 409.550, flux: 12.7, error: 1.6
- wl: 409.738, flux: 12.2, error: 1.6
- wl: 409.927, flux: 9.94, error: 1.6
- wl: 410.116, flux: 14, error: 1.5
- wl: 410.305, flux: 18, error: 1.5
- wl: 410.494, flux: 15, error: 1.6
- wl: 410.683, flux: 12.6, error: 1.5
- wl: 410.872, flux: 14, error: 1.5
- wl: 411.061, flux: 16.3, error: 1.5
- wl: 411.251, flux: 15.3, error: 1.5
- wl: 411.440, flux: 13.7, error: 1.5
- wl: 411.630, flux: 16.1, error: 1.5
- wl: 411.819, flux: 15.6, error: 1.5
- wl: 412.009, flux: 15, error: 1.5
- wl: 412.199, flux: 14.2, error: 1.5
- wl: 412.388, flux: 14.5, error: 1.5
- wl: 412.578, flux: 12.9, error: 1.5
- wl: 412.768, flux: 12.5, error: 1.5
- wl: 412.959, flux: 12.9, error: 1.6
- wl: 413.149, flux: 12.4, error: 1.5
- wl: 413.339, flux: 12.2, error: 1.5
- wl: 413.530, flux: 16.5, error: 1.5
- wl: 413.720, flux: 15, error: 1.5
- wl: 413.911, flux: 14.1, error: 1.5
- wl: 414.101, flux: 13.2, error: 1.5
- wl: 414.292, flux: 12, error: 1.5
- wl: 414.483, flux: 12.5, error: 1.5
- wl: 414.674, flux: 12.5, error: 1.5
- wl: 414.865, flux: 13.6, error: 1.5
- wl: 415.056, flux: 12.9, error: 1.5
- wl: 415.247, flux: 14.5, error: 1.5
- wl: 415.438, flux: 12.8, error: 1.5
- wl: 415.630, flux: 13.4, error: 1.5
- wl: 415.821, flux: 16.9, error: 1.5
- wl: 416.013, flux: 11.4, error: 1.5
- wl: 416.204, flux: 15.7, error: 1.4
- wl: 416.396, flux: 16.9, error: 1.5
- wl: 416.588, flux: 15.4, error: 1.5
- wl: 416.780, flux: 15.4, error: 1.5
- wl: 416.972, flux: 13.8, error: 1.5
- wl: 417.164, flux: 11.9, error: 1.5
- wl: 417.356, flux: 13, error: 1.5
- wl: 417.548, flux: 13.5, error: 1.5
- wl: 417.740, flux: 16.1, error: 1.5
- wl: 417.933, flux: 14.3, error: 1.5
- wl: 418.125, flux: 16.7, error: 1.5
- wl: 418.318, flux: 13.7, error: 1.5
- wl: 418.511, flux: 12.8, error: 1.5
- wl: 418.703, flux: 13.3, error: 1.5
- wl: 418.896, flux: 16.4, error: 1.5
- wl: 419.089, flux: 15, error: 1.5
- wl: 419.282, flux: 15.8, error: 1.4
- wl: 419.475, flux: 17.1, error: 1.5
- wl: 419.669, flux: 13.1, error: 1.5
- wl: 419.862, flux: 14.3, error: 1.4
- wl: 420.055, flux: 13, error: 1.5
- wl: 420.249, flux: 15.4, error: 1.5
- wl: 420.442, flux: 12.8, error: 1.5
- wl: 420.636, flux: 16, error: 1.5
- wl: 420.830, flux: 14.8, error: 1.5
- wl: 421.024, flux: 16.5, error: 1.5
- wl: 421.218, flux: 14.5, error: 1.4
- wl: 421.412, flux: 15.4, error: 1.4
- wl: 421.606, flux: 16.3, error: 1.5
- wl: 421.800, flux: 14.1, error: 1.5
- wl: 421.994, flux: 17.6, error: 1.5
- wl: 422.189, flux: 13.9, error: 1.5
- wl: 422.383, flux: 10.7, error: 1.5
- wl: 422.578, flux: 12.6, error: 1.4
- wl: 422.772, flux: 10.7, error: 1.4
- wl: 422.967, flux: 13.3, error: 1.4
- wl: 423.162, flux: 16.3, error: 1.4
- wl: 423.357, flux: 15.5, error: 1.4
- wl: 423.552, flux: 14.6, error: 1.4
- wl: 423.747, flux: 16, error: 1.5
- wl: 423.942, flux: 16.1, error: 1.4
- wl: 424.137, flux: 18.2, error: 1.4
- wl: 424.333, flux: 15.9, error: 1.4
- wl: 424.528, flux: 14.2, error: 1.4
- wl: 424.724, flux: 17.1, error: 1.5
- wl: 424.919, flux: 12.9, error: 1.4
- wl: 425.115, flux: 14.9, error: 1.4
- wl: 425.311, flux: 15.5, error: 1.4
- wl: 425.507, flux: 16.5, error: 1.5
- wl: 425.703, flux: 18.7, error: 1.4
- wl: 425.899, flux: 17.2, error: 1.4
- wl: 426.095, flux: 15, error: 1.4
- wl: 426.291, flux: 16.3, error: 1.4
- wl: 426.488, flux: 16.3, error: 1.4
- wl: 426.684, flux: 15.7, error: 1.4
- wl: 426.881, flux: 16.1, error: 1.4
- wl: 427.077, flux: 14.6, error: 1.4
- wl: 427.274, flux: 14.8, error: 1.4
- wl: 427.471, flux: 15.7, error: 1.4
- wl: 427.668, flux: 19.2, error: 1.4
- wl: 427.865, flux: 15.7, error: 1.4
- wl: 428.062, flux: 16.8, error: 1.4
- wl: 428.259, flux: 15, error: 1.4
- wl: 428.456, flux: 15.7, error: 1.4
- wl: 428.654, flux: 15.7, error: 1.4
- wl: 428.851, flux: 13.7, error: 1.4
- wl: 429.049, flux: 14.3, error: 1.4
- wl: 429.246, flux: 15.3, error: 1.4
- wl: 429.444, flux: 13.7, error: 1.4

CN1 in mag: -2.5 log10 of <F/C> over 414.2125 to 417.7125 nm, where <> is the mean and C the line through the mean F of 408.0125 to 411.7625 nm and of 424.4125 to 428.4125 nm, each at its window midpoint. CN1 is 0.10 mag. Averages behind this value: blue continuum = 14.6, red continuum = 15.9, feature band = 13.8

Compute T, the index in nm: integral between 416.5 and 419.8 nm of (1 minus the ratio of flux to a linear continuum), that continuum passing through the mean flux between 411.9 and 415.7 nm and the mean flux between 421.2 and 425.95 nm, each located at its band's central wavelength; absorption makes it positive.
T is -0.074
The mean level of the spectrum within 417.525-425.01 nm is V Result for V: 14.8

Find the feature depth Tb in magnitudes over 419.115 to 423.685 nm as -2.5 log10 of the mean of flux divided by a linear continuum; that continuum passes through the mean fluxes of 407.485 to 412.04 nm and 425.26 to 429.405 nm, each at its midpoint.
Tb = 0.07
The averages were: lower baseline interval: 14.7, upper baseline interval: 15.9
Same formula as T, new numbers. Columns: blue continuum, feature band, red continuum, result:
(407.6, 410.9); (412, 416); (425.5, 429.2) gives 0.35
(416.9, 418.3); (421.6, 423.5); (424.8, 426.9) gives 0.15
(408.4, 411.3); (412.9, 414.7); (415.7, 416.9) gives 0.20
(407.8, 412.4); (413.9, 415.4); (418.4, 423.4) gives 0.16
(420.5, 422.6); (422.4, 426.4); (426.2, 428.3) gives 0.04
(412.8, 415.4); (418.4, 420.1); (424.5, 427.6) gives -0.02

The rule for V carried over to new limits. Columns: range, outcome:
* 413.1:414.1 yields 14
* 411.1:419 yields 14.1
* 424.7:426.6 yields 16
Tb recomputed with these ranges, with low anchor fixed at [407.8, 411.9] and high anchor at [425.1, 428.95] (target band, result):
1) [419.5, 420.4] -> 0.10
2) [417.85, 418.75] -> 0.08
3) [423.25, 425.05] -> 0.01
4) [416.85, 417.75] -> 0.14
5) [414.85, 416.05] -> 0.10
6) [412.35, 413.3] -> 0.16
